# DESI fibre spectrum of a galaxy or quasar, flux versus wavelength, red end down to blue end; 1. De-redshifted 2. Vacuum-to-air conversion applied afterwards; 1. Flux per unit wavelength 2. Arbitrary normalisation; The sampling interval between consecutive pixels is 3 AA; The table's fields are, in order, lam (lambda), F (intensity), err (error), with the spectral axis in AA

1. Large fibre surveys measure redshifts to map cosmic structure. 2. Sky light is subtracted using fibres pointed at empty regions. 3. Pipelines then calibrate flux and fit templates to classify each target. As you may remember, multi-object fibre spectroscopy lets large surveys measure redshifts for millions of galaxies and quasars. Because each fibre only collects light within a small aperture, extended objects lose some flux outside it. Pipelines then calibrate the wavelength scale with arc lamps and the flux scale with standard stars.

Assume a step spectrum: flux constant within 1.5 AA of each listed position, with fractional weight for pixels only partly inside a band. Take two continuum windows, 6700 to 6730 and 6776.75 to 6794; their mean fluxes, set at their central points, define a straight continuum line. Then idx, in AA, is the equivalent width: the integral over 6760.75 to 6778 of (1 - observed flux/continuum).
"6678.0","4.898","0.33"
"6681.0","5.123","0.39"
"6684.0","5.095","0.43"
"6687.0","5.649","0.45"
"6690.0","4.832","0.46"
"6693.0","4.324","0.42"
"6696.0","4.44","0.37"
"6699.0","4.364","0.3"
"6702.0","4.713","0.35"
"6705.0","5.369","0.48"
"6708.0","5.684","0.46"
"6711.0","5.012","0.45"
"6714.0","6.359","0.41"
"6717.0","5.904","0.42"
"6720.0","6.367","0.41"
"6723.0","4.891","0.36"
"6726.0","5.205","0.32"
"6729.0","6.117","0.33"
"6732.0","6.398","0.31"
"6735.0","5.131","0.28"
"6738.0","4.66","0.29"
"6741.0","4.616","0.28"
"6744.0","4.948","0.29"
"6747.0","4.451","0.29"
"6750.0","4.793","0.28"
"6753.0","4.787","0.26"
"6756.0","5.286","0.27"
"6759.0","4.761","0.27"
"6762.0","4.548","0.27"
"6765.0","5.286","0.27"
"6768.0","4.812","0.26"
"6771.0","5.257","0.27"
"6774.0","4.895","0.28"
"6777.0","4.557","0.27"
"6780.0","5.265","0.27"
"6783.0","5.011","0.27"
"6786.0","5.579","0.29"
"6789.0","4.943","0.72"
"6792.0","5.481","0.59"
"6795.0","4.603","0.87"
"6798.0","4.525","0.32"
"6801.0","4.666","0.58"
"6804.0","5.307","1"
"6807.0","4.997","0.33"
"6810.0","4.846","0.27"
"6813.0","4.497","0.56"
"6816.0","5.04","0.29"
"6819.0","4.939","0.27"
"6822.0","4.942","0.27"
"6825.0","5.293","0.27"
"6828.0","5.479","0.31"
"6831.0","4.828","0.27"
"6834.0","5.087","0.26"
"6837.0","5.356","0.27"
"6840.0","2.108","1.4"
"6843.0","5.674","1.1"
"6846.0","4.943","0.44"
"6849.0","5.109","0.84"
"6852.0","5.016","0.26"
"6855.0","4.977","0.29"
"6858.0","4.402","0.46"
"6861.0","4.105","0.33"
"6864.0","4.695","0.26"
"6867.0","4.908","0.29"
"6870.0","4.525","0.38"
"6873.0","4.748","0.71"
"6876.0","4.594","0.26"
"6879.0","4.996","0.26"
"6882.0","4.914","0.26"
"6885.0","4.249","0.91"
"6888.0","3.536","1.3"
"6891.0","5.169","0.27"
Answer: 1.1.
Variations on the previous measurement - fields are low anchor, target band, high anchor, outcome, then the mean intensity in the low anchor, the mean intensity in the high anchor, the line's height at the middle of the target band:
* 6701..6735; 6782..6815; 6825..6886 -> 1.1 AA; 5.63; 4.75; 5.12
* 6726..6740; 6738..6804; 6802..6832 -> 4.6 AA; 5.5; 5.01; 5.28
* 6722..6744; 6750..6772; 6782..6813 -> 0.8 AA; 5.27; 4.97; 5.14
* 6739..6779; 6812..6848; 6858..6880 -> -1.2 AA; 4.85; 4.63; 4.71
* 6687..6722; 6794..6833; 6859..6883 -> -0.5 AA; 5.23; 4.67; 4.87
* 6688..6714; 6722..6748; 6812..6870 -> -1.4 AA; 4.95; 4.81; 4.91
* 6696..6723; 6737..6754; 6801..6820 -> 1.7 AA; 5.38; 4.92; 5.22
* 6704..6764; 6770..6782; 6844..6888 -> 0.2 AA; 5.26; 4.7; 5.08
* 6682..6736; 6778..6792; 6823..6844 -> -0.5 AA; 5.33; 4.81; 5.01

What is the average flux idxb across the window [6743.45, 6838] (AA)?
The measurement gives 4.97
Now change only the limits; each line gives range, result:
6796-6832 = 4.94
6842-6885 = 4.8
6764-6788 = 5.08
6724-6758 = 5.12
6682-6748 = 5.21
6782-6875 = 4.86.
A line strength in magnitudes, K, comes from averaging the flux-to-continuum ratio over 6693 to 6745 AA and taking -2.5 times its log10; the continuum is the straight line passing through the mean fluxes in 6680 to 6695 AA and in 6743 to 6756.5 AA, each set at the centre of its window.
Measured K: -0.08 mag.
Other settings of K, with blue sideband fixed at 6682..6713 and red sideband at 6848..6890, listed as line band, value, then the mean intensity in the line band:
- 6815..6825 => -0.065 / 5.02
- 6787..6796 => -0.062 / 5.06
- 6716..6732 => -0.170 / 5.76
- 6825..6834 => -0.101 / 5.17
